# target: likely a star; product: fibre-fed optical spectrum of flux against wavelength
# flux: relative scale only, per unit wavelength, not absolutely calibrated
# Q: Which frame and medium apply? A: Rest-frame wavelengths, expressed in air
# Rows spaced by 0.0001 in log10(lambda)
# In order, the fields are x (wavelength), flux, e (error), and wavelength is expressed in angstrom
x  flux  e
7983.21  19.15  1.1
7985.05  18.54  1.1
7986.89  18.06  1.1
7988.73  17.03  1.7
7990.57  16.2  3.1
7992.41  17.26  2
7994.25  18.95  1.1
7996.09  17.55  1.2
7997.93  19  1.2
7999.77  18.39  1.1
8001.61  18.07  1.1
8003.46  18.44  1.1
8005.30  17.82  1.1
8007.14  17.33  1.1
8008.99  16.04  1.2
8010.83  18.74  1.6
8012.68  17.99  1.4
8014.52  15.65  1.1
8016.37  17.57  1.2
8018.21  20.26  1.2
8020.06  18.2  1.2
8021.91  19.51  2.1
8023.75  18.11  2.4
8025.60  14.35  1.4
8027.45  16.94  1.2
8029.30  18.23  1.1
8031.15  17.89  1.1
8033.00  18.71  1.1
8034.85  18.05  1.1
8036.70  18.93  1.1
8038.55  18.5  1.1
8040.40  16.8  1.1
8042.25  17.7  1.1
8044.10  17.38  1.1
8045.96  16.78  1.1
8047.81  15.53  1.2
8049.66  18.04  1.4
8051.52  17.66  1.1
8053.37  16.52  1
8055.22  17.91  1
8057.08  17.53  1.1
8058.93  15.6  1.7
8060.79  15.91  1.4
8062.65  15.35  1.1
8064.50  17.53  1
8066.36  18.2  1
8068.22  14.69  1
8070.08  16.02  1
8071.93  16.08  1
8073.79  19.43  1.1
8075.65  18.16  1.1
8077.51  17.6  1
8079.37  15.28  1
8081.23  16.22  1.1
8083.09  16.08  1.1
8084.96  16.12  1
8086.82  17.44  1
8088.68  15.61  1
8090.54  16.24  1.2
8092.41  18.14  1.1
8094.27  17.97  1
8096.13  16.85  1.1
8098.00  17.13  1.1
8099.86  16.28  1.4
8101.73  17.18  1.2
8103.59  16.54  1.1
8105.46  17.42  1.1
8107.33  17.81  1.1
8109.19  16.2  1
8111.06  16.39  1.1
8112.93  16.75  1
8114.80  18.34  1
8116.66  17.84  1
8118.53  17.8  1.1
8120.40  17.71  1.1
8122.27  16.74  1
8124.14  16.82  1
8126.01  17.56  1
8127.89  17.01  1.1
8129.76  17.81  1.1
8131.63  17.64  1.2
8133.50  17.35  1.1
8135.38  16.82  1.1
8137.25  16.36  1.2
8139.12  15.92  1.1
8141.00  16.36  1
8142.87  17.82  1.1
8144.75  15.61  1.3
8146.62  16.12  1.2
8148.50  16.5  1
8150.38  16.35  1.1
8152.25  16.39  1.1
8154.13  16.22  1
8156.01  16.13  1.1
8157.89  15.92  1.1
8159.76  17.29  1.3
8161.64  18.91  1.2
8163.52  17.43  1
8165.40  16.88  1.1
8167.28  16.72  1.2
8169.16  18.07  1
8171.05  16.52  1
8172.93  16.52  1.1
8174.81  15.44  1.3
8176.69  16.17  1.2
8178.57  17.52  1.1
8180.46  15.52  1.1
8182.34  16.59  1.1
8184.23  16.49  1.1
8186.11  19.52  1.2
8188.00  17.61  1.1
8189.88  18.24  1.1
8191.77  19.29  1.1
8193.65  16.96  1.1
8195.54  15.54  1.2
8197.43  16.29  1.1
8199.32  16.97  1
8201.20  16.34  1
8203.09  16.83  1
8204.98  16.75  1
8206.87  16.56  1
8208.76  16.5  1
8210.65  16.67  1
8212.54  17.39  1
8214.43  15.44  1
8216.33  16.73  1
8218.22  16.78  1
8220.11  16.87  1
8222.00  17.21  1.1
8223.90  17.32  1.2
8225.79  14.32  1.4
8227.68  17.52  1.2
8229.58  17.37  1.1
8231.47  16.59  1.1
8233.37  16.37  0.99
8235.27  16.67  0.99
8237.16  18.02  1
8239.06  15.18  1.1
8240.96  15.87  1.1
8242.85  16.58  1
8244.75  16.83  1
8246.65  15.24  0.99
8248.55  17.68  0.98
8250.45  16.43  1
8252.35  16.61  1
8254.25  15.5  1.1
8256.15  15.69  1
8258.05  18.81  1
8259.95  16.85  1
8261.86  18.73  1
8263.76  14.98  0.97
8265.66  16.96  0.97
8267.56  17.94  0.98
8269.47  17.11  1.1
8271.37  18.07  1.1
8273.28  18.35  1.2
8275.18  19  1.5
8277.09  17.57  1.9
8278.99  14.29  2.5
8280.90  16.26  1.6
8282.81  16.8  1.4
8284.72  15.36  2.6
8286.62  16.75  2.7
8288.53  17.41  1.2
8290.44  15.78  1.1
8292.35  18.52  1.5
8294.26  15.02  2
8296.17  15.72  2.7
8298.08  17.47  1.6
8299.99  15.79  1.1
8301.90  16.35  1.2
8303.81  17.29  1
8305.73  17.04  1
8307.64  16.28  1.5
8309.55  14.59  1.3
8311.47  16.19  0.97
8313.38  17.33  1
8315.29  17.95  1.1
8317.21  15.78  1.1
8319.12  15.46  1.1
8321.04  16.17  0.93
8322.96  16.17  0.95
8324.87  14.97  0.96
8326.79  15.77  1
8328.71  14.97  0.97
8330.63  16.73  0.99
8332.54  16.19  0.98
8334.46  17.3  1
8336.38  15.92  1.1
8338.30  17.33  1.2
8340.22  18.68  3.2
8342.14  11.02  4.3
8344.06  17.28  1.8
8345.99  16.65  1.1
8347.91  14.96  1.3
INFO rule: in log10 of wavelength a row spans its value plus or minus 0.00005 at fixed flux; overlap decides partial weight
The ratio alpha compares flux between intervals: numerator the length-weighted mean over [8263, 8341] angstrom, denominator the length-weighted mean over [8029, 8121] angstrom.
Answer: 0.97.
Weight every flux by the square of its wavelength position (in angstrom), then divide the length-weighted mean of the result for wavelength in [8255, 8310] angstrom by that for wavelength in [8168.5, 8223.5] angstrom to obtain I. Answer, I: 1.02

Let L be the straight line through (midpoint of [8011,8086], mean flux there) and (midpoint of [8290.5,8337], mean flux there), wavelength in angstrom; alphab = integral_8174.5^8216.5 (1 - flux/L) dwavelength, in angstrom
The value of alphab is -0.4 angstrom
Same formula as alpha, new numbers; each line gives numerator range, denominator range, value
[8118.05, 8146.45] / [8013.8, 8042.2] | 0.95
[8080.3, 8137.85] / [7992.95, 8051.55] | 0.96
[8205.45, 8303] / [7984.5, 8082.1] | 0.96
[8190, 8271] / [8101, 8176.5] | 0.99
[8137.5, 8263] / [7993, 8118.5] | 0.97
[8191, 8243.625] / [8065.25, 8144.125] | 0.98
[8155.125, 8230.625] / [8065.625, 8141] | 0.99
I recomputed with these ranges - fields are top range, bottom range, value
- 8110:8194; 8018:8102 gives 1.01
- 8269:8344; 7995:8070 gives 1.01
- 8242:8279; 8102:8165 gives 1.04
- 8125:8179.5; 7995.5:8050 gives 0.98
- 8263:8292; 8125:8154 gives 1.04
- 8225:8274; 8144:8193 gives 1.01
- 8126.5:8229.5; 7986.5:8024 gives 0.98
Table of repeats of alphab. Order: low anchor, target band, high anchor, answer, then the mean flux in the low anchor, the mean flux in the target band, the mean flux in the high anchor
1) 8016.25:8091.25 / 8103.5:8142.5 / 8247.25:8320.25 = -0.2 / 17.2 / 17.1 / 16.7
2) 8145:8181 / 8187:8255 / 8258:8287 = 0.7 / 16.7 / 16.7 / 17.1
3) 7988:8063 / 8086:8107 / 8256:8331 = 0.4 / 17.5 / 17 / 16.6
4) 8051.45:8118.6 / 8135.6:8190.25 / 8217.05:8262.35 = 0.0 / 16.9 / 16.8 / 16.7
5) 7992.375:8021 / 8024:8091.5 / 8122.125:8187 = 2.3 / 18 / 17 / 16.8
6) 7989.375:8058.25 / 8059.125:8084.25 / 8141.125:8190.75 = 1.1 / 17.7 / 16.6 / 16.9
